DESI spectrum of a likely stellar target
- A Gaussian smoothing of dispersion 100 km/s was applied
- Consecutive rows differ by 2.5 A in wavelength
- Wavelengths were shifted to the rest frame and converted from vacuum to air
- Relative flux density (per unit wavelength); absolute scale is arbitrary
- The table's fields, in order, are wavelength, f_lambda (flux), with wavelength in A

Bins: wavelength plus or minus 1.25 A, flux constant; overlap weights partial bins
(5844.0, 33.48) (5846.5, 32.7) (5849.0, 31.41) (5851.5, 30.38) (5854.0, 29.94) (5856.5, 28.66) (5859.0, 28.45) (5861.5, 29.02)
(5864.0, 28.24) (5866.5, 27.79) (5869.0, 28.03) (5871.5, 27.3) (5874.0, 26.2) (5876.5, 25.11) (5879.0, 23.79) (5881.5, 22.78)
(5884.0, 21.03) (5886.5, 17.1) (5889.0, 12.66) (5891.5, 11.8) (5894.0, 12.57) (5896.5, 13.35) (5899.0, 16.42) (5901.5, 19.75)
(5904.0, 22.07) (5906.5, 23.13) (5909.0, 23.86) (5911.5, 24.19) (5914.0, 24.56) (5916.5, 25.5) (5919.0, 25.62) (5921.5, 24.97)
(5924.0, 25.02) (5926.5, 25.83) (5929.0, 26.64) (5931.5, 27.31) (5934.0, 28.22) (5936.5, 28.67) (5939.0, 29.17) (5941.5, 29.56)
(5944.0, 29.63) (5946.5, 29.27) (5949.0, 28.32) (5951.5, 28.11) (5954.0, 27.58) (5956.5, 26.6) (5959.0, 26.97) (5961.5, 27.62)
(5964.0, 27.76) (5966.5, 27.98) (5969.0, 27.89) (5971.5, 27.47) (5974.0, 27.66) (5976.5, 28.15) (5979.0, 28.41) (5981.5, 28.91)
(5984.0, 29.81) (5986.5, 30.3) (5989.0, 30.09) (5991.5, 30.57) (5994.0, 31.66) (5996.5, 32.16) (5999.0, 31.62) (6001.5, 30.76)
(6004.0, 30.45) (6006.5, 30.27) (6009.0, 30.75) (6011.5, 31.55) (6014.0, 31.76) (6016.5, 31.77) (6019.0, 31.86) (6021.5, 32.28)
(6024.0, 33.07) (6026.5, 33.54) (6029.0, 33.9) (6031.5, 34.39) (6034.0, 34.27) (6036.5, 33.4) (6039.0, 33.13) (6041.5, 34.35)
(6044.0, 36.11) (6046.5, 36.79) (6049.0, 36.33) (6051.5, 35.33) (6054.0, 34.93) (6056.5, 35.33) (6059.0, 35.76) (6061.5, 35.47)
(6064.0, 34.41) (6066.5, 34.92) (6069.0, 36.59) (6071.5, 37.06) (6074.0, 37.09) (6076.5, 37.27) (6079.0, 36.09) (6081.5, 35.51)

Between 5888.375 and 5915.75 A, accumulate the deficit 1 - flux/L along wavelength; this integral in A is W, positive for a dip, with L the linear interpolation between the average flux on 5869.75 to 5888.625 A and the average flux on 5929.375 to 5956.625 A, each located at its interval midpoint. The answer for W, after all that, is 6.8 A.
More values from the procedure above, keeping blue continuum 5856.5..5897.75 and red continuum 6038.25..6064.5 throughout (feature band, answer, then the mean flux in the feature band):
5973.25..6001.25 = 0.5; 30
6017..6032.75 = 0.1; 33.1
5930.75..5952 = -1.2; 28.7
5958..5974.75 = 0.8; 27.6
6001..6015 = 0.5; 30.9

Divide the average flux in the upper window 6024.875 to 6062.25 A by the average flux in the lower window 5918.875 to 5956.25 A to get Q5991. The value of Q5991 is 1.26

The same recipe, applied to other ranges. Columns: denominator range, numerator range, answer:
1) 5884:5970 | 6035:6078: 1.47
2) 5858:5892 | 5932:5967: 1.19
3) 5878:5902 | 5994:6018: 1.84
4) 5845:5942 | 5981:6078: 1.36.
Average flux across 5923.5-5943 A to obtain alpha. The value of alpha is 27.7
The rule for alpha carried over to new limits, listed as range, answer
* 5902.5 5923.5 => 24.2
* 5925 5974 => 27.9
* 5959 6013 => 29.6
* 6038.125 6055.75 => 35.3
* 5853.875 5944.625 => 24.1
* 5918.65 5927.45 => 25.3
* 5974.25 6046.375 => 31.8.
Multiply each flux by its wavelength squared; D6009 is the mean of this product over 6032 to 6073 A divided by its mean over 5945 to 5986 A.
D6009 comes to 1.3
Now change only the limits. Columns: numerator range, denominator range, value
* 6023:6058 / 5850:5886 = 1.37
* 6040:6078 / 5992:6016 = 1.17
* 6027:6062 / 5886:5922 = 1.85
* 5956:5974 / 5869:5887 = 1.19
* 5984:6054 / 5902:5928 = 1.39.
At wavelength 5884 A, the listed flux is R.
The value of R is 21.03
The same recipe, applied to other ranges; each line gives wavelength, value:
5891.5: 11.8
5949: 28.32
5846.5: 32.7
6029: 33.9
